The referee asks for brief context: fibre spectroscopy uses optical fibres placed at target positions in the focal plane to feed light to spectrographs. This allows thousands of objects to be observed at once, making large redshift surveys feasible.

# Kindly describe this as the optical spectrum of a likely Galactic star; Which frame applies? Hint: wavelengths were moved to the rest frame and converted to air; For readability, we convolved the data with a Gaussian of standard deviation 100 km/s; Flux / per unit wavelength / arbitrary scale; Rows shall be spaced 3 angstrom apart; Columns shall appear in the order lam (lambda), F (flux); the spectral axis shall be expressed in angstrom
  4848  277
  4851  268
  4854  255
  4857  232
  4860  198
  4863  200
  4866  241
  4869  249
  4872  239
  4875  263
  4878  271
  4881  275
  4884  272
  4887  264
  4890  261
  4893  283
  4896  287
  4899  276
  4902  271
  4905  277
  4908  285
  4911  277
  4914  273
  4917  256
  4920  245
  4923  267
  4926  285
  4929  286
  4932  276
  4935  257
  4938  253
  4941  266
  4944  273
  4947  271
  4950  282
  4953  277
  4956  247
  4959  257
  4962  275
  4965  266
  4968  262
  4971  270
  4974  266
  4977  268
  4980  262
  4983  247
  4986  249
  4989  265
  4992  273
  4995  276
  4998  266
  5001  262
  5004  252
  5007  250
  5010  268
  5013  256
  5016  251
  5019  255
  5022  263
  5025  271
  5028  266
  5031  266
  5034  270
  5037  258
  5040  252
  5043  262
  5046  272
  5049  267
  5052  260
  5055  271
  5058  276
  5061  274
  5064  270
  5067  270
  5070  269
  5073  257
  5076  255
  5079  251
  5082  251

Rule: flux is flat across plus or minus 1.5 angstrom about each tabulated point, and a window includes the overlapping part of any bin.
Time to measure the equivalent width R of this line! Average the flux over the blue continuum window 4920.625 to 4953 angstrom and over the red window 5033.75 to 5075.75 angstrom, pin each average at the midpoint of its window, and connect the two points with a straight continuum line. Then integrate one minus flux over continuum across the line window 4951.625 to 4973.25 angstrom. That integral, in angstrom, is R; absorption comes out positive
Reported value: 0.4 angstrom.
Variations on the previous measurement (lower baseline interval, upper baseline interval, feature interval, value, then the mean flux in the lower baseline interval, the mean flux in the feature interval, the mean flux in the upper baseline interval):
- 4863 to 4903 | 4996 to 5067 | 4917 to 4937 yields -0.36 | 263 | 268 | 264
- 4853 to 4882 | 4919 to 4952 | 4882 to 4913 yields -2.60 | 242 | 275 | 270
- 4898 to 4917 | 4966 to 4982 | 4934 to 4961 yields 0.39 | 275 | 265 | 265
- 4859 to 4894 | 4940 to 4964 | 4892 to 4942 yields -2.14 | 252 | 272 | 268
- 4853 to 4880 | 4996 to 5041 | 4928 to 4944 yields -1.20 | 239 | 268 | 261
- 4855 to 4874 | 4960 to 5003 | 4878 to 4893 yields -2.24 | 228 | 270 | 265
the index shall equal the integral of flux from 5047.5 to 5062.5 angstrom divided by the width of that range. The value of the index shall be 270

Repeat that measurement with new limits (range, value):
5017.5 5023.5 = 259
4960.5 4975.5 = 268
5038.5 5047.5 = 262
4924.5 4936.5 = 276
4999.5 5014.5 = 258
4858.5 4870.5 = 222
